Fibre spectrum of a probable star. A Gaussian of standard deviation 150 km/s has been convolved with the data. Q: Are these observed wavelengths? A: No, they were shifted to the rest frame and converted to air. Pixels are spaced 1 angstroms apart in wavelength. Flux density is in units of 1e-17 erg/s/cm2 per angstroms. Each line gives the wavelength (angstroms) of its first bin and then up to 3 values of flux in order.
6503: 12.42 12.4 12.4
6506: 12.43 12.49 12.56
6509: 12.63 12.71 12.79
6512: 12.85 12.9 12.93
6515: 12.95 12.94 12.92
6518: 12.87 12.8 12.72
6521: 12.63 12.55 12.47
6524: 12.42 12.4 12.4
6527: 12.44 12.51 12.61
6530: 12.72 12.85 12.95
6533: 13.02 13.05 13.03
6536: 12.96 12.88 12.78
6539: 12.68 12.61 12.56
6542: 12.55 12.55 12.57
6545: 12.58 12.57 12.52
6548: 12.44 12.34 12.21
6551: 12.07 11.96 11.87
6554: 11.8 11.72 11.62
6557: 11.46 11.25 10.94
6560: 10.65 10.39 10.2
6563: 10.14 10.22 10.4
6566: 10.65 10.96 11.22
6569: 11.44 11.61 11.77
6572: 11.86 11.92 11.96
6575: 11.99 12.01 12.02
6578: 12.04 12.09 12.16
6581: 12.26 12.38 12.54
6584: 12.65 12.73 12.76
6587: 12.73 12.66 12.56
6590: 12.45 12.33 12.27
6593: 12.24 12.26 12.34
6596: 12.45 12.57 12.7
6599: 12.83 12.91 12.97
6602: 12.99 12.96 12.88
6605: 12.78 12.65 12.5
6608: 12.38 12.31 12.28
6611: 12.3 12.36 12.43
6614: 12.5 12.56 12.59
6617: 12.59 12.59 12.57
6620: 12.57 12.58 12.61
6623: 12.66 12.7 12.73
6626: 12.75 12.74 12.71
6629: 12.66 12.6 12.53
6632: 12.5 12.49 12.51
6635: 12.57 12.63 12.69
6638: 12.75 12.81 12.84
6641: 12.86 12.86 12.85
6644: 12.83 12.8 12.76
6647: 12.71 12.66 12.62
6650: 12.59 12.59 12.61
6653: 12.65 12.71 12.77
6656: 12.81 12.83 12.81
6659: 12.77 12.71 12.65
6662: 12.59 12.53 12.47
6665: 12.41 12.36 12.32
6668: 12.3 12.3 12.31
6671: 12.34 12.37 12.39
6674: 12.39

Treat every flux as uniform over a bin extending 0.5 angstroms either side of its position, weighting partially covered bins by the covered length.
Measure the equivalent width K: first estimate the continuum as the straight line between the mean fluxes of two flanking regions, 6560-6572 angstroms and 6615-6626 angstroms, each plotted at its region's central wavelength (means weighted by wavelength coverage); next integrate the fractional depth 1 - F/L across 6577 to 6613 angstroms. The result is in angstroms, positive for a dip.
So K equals -2.2 angstroms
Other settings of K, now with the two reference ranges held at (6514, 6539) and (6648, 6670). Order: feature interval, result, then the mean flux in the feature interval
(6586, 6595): 0.16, 12.4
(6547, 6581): 3.16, 11.5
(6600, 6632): 0.05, 12.6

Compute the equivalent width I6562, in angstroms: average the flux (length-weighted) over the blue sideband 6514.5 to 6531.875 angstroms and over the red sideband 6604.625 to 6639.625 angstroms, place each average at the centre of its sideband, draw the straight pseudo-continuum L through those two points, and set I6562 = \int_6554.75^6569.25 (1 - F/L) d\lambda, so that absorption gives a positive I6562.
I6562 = 2.0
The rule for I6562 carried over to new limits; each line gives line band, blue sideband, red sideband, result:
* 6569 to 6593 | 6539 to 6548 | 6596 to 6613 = 0.7 angstroms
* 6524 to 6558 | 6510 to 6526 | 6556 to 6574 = -1.5 angstroms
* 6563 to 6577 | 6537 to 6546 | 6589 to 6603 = 1.4 angstroms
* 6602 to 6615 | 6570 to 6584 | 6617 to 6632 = -0.1 angstroms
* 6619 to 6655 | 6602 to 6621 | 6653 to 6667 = -0.2 angstroms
